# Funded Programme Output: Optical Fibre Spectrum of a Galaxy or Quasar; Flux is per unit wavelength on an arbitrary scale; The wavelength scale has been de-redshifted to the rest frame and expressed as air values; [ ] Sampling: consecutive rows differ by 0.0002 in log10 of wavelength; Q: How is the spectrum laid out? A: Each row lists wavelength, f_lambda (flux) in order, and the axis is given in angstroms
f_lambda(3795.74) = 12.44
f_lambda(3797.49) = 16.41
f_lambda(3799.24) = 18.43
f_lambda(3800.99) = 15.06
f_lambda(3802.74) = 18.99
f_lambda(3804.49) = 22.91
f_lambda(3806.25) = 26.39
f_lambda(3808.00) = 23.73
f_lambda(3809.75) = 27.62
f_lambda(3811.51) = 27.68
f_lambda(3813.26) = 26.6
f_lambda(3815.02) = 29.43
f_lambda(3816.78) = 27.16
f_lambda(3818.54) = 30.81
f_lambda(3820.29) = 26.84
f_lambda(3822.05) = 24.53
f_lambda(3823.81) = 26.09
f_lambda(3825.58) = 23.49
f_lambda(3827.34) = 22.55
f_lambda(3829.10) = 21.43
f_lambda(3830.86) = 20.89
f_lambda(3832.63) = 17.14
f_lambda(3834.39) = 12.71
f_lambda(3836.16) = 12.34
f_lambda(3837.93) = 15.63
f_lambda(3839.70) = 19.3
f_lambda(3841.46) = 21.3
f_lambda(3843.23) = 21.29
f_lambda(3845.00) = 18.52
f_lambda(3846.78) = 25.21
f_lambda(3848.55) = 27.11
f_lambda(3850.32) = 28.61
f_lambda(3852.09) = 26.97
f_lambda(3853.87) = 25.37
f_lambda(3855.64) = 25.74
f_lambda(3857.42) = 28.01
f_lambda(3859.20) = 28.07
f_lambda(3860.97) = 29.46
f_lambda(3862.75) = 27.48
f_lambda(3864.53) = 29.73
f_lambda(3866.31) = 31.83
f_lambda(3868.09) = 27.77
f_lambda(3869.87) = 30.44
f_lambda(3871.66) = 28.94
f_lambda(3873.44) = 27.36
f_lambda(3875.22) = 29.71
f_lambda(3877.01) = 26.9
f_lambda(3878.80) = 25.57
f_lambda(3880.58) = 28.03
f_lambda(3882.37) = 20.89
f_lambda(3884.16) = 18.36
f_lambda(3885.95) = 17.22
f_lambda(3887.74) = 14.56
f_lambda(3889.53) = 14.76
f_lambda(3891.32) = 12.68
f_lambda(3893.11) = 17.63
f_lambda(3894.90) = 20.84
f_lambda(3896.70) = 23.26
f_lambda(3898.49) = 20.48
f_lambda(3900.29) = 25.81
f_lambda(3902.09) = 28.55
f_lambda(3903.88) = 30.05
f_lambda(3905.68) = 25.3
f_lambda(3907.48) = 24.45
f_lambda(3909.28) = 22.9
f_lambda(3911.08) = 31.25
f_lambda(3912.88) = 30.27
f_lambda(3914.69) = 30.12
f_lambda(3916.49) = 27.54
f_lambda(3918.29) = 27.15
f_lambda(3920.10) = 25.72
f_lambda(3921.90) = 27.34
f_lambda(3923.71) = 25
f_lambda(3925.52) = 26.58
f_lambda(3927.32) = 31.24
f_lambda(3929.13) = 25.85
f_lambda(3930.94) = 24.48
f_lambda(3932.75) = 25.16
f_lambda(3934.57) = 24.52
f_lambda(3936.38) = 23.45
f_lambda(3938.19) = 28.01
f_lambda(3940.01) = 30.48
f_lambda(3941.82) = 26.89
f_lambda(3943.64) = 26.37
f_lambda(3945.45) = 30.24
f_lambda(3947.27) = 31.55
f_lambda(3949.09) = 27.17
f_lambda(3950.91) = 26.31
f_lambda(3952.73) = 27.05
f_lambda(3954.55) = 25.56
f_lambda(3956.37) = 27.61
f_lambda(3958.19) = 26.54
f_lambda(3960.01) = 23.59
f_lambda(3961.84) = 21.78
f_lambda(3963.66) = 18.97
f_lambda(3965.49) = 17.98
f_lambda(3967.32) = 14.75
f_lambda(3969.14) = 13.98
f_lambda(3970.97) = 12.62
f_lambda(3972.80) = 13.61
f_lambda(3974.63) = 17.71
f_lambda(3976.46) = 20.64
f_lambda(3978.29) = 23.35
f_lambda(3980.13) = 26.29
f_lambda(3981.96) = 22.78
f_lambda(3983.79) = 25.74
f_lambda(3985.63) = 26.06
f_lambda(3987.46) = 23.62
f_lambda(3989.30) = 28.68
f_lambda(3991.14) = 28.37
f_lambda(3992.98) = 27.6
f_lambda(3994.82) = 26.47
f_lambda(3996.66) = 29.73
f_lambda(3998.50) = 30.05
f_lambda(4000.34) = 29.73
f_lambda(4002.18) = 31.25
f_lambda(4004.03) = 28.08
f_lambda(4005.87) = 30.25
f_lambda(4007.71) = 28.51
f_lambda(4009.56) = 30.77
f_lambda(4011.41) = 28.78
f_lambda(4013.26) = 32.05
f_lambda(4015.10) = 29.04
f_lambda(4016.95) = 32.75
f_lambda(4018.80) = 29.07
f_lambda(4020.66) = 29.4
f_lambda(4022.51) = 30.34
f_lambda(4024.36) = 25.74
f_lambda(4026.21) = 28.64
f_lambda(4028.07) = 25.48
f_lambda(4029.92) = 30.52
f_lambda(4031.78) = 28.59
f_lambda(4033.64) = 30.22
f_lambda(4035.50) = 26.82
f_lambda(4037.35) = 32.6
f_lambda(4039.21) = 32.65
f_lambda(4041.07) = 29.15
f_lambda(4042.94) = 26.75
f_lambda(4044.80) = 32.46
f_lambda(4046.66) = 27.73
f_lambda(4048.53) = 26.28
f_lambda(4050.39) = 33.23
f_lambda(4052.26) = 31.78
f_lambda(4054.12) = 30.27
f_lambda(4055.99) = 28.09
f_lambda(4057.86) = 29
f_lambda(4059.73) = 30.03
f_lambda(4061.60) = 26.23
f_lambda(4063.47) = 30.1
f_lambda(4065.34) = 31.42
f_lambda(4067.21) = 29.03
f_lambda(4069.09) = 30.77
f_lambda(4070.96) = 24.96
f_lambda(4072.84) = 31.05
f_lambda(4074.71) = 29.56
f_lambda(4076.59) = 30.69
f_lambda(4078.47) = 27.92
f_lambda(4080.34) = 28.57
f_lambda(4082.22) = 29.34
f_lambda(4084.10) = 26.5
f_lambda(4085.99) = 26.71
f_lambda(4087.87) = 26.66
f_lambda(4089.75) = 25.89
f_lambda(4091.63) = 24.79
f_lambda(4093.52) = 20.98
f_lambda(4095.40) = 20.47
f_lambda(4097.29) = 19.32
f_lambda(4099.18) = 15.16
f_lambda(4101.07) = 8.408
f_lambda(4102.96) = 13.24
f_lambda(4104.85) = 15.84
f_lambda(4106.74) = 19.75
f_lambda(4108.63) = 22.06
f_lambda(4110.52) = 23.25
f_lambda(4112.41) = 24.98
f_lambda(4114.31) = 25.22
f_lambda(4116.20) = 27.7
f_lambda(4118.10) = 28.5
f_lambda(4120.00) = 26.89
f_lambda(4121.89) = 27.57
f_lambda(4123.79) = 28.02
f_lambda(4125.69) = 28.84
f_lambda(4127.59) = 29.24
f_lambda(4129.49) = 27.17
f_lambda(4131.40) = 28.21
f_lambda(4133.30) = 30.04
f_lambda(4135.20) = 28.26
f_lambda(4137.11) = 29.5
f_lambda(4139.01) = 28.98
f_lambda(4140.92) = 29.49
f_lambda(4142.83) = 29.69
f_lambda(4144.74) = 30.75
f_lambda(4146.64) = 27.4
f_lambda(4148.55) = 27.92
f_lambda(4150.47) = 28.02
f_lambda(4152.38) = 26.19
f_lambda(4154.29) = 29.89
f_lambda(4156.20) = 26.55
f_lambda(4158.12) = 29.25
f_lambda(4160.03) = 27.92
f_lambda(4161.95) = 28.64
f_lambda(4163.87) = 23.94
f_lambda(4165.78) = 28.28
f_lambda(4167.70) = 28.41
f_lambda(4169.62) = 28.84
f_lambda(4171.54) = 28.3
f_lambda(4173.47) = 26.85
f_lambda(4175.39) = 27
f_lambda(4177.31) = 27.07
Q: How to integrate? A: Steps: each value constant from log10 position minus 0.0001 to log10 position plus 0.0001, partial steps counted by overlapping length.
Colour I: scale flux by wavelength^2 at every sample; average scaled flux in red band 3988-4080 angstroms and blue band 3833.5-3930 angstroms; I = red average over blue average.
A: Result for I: 1.29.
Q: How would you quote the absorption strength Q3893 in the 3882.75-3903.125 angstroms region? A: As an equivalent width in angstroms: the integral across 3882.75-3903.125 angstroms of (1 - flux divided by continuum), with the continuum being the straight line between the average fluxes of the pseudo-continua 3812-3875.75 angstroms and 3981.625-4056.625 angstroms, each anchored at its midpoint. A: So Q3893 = 5.1 angstroms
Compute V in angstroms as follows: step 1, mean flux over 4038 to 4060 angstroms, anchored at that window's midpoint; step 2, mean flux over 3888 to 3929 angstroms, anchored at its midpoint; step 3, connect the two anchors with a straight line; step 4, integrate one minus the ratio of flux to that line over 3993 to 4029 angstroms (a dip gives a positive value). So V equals -1.0 angstroms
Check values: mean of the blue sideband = 24.8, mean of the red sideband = 29.8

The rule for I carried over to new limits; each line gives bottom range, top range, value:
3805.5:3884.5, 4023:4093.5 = 1.28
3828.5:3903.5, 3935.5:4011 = 1.14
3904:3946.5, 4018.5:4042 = 1.14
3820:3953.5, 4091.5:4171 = 1.17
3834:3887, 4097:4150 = 1.17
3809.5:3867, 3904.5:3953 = 1.17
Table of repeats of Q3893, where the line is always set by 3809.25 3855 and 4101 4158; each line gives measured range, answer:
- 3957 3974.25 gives 4.4 angstroms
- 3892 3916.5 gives -1.4 angstroms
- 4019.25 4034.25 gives -2.0 angstroms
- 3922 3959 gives -4.0 angstroms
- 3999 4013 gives -2.6 angstroms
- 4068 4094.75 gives -1.7 angstroms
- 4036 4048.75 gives -2.2 angstroms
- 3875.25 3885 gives -0.3 angstroms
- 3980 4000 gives -1.7 angstroms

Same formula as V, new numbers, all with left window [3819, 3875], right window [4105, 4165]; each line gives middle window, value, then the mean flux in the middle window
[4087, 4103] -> 4.2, 19.7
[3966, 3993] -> 4.5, 21.5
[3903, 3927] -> -2.1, 27.3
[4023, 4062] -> -4.2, 29.2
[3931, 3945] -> -0.6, 26.4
